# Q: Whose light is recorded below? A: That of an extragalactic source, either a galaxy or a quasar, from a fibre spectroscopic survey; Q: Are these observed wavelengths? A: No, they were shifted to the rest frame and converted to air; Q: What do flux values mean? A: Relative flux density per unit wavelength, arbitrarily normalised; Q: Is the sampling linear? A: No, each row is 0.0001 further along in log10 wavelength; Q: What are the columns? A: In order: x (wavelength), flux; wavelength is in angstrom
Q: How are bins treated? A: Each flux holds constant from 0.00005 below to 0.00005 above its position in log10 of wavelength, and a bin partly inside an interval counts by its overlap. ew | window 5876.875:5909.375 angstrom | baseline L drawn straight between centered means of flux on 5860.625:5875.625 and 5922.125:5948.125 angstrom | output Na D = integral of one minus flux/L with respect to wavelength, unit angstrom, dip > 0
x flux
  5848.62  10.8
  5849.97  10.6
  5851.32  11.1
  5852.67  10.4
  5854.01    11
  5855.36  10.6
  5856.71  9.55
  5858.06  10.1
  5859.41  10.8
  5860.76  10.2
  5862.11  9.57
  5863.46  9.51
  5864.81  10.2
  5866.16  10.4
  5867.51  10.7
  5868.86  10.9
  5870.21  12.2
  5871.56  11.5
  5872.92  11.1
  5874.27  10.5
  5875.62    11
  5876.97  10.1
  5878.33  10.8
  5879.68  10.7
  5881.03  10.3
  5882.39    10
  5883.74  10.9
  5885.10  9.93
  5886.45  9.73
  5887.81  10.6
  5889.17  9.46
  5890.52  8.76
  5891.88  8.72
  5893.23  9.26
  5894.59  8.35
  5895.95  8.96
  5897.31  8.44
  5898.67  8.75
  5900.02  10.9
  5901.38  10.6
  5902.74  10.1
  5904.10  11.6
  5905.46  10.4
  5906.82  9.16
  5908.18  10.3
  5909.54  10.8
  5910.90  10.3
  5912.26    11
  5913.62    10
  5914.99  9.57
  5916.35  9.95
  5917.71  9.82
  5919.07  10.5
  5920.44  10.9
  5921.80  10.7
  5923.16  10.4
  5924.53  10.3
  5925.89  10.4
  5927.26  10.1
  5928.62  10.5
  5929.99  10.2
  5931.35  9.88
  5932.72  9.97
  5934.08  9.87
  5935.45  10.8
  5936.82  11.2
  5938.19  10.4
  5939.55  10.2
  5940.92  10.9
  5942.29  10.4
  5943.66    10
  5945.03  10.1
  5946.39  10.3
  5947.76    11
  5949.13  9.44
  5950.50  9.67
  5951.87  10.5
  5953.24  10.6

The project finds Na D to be 2.1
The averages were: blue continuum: 10.7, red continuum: 10.4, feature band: 9.88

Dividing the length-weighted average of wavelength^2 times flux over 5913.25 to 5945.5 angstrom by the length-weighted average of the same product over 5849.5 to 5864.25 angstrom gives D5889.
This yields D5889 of 1.02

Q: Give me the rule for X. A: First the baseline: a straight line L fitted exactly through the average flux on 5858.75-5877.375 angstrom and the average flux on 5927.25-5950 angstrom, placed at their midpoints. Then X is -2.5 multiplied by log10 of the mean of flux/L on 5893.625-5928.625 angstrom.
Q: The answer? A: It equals 0.04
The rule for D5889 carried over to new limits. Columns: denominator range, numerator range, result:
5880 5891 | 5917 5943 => 1.05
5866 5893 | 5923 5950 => 1.01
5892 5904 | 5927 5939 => 1.10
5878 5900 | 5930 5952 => 1.09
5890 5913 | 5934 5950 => 1.08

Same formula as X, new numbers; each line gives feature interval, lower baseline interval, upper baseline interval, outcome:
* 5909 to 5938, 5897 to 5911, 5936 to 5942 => 0.01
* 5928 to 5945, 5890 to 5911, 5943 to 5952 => -0.03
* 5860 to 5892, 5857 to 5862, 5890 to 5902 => -0.07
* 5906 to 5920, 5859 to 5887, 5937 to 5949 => 0.03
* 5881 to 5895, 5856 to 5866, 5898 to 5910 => 0.06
